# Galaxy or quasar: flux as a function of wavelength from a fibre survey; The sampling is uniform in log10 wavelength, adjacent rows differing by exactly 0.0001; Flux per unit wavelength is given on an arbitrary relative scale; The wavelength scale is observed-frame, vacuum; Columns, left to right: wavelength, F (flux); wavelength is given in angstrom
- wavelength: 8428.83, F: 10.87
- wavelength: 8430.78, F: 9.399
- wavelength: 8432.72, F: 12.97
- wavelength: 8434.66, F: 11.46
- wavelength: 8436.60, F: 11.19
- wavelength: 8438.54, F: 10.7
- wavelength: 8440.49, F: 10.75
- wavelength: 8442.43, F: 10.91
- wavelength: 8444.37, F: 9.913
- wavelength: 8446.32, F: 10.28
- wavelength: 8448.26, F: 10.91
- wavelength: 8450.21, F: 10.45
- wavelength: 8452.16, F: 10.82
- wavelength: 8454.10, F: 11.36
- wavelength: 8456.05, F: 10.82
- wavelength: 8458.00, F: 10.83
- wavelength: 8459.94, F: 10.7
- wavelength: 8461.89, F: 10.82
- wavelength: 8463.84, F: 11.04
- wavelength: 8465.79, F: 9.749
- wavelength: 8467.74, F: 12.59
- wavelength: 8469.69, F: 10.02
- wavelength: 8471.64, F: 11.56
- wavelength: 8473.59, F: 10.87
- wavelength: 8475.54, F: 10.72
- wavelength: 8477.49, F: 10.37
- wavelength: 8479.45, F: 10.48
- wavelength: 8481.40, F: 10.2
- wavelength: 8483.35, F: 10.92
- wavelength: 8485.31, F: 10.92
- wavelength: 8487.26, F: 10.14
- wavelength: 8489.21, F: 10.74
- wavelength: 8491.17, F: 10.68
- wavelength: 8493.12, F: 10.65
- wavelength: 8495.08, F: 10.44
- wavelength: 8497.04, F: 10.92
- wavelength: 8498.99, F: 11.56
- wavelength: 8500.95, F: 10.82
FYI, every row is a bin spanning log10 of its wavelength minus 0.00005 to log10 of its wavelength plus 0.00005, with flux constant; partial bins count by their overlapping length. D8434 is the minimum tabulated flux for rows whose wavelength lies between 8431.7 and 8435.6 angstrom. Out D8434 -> 11.46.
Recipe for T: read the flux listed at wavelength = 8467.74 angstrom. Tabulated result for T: 12.59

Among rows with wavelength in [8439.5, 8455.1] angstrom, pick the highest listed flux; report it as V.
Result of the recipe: 11.36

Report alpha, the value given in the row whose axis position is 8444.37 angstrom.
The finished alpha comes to 9.913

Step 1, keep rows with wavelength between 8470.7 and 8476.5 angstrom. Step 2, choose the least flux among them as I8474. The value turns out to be 10.72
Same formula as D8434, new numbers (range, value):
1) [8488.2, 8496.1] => 10.44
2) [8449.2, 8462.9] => 10.45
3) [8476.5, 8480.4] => 10.37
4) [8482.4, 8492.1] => 10.14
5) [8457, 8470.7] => 9.749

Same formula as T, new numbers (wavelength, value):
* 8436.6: 11.19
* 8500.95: 10.82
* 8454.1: 11.36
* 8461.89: 10.82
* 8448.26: 10.91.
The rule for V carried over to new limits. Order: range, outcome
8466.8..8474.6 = 12.59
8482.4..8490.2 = 10.92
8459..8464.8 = 11.04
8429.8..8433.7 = 12.97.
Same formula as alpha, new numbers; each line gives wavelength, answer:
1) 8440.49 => 10.75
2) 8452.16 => 10.82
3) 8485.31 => 10.92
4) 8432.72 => 12.97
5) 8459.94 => 10.7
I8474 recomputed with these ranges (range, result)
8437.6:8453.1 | 9.913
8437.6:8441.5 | 10.7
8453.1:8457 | 10.82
